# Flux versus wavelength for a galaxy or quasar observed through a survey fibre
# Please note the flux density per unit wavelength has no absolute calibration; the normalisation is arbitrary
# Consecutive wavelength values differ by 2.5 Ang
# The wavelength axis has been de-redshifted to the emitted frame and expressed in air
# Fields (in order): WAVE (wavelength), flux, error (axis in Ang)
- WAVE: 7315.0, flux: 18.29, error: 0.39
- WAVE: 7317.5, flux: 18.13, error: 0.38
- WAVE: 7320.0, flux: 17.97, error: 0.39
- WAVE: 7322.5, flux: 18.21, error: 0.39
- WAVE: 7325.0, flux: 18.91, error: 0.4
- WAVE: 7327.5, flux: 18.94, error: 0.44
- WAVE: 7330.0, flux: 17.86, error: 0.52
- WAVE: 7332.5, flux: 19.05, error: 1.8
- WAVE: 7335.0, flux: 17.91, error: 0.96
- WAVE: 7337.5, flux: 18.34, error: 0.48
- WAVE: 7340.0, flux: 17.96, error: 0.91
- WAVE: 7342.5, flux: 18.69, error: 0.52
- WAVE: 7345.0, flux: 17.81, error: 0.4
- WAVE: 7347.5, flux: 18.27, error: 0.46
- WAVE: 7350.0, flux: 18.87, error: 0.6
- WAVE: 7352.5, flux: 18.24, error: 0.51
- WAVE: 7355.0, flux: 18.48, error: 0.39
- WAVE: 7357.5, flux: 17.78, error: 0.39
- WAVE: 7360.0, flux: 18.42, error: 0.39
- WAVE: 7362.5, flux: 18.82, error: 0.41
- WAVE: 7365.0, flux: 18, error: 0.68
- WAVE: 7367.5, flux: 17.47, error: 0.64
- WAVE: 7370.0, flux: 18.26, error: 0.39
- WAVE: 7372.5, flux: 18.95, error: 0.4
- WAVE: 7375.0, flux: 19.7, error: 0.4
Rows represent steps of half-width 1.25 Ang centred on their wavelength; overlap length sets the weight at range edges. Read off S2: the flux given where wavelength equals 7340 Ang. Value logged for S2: 17.96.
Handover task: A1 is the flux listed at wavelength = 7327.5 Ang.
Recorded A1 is 18.94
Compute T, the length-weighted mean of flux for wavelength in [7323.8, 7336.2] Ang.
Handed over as 18.5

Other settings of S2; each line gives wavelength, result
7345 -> 17.81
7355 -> 18.48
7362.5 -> 18.82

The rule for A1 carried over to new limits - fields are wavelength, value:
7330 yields 17.86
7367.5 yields 17.47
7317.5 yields 18.13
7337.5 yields 18.34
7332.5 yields 19.05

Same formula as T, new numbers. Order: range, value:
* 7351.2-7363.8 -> 18.3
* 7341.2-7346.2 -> 18.3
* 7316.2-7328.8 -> 18.4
